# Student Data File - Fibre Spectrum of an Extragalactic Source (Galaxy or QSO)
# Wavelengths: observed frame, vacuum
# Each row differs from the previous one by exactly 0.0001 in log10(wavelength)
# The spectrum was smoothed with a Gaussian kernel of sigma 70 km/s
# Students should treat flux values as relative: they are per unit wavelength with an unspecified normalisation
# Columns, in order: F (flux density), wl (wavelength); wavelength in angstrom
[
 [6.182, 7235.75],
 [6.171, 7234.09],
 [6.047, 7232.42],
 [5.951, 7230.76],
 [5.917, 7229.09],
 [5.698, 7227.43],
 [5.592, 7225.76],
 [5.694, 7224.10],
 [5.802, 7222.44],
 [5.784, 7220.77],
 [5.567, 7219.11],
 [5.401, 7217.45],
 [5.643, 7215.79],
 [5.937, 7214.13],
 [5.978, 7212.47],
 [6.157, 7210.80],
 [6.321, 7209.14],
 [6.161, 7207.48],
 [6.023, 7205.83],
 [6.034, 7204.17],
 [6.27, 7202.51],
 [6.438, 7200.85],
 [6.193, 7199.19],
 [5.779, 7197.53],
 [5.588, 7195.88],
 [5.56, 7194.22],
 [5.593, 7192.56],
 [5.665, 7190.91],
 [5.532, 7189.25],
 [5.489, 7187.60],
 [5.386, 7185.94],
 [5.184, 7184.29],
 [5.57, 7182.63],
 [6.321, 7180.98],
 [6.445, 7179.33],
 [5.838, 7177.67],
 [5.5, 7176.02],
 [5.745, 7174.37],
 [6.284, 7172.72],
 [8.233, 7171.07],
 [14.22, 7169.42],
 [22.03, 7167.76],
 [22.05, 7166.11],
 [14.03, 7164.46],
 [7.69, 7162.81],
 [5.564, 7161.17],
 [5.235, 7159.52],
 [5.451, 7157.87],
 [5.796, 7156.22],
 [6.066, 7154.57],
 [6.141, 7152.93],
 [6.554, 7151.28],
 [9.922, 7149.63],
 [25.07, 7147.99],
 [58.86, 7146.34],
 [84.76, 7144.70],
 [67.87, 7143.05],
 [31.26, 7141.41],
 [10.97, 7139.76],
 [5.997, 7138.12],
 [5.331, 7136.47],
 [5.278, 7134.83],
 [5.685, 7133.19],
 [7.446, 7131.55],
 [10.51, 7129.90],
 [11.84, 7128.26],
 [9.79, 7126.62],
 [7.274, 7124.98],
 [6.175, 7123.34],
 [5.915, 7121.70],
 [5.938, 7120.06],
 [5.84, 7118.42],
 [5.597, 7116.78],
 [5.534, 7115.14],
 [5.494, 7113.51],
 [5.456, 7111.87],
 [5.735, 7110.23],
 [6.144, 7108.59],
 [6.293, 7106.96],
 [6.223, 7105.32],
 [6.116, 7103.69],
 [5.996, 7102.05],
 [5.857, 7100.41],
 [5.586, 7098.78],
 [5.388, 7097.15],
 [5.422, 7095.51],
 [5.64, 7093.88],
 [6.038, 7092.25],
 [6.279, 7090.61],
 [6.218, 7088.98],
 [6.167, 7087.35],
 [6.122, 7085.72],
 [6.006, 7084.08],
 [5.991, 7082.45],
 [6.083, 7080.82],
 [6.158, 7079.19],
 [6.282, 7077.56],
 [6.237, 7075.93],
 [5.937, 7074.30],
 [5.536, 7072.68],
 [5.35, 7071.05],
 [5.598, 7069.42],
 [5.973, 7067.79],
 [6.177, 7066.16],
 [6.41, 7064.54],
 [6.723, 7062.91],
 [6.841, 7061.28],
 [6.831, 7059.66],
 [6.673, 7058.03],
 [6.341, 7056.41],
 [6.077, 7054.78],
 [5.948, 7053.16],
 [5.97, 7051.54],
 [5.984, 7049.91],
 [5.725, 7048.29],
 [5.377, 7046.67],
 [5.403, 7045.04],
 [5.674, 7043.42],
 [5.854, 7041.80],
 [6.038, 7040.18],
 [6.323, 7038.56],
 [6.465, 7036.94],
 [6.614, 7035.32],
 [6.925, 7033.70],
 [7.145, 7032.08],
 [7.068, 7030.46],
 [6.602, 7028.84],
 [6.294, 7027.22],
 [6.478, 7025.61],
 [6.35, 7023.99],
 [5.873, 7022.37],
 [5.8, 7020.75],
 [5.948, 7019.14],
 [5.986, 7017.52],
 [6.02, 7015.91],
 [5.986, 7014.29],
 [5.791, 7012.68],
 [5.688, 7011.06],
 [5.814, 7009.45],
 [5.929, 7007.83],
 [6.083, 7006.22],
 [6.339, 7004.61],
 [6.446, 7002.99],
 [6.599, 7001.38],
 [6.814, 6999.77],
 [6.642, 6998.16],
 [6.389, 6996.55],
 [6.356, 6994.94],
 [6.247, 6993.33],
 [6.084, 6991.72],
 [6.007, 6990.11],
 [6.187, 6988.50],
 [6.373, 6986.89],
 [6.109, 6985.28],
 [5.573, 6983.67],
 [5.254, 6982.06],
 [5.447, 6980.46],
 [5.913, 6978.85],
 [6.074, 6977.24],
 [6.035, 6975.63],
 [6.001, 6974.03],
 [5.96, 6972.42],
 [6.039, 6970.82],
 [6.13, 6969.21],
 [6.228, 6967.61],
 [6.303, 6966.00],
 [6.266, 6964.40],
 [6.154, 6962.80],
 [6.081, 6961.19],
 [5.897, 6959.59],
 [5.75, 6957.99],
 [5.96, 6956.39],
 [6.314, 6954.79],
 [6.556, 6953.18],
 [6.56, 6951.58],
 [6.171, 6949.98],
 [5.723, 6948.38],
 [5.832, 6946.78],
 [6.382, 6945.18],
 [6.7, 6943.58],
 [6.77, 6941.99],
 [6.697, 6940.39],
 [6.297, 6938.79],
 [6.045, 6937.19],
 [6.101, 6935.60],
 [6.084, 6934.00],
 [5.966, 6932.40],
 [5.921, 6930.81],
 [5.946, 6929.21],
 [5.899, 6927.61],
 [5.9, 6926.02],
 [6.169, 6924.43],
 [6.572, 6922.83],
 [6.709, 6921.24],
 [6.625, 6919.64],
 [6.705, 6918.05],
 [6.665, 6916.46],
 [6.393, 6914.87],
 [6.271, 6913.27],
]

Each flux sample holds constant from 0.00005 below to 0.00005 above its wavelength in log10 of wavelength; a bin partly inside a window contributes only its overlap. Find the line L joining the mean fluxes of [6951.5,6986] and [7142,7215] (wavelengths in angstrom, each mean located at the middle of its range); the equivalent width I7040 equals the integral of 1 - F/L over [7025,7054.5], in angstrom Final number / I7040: 6.7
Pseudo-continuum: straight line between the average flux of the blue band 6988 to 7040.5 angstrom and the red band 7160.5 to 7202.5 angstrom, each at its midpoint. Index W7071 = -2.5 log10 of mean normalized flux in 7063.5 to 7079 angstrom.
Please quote 0.15 mag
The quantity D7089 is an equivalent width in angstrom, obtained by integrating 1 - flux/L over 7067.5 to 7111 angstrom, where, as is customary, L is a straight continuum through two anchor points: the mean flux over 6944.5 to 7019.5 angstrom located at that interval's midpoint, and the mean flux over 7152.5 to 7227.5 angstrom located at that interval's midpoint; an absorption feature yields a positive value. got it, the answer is 4.1 angstrom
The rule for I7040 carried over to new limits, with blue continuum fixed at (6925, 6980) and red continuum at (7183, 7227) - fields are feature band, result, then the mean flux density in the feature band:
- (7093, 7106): 0.35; 5.78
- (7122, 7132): -4.81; 8.74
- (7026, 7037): -1.30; 6.74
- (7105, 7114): 0.05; 5.88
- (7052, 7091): -1.23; 6.16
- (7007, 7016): 0.29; 5.86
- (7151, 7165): -2.30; 6.82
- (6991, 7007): -0.87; 6.4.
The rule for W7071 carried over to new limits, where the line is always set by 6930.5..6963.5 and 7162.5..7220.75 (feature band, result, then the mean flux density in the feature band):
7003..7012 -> 0.082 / 6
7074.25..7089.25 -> 0.117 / 6.12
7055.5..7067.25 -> 0.029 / 6.55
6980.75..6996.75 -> 0.063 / 6.03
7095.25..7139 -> 0.086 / 6.46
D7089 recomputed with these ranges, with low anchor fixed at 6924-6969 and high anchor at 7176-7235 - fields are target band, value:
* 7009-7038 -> -1.0 angstrom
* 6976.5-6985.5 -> 0.6 angstrom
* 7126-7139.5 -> -4.3 angstrom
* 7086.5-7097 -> 0.1 angstrom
